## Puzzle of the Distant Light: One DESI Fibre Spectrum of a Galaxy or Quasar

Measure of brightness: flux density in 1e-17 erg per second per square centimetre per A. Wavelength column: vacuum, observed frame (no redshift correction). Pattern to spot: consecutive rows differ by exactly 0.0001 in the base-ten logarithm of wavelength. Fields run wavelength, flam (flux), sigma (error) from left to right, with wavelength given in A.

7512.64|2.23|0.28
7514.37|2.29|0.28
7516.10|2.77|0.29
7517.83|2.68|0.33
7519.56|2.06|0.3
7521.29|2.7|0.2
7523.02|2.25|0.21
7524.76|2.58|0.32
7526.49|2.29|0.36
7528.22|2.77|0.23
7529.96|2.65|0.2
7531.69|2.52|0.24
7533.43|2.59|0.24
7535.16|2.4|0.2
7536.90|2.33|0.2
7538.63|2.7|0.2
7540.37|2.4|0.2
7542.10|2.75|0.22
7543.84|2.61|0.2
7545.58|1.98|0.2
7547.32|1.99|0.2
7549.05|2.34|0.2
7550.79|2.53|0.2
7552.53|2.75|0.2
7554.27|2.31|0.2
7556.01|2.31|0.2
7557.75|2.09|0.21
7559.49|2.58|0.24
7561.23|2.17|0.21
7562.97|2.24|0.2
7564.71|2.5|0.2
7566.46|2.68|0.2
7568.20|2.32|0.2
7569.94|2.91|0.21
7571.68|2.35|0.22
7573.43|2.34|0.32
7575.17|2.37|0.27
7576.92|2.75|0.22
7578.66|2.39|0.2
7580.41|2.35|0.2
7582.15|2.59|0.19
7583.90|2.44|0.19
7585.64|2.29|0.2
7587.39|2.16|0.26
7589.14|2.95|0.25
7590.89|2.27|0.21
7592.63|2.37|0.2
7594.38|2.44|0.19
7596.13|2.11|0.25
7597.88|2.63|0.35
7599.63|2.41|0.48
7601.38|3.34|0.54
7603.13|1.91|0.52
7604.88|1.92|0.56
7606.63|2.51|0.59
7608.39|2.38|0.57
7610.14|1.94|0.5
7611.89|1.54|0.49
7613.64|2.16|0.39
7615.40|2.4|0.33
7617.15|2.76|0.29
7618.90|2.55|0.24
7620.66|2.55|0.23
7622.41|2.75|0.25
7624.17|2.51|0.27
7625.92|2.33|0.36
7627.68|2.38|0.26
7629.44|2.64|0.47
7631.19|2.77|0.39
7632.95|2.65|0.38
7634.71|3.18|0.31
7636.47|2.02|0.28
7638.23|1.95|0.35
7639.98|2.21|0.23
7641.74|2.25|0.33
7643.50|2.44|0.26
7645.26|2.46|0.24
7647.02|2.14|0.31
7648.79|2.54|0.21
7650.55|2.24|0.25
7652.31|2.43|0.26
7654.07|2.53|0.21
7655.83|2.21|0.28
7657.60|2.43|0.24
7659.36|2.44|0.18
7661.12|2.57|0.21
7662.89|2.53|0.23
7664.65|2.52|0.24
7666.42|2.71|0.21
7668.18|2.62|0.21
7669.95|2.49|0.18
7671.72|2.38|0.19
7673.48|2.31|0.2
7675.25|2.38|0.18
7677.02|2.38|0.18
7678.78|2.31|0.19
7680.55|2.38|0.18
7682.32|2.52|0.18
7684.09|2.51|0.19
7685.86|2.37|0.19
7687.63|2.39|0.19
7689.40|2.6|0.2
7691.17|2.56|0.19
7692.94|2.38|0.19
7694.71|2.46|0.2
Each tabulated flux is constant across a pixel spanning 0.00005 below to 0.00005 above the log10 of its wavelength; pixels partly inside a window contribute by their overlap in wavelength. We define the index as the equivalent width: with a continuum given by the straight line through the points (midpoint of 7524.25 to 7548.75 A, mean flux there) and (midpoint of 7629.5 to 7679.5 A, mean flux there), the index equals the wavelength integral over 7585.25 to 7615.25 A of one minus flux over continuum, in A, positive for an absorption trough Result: 1.63 A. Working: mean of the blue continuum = 2.46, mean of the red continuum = 2.44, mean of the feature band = 2.32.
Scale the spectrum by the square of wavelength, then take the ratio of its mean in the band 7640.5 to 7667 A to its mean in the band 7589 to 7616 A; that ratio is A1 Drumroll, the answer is 1.1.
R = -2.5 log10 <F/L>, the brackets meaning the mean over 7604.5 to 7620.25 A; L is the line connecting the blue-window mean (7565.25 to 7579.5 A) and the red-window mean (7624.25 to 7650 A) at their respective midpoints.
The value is 0.09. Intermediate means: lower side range 2.51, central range 2.26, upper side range 2.43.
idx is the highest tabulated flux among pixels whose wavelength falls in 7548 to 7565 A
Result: 2.75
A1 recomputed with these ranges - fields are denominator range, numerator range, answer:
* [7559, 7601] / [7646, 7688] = 1.01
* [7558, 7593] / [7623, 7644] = 1.02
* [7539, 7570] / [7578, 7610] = 1.01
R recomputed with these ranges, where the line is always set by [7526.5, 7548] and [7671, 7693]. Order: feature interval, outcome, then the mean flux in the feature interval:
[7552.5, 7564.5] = 0.06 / 2.33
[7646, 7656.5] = 0.04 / 2.35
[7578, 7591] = 0.01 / 2.44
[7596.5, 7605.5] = 0.01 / 2.44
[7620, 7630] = -0.04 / 2.52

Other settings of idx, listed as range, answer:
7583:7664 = 3.34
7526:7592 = 2.95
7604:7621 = 2.76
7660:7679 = 2.71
